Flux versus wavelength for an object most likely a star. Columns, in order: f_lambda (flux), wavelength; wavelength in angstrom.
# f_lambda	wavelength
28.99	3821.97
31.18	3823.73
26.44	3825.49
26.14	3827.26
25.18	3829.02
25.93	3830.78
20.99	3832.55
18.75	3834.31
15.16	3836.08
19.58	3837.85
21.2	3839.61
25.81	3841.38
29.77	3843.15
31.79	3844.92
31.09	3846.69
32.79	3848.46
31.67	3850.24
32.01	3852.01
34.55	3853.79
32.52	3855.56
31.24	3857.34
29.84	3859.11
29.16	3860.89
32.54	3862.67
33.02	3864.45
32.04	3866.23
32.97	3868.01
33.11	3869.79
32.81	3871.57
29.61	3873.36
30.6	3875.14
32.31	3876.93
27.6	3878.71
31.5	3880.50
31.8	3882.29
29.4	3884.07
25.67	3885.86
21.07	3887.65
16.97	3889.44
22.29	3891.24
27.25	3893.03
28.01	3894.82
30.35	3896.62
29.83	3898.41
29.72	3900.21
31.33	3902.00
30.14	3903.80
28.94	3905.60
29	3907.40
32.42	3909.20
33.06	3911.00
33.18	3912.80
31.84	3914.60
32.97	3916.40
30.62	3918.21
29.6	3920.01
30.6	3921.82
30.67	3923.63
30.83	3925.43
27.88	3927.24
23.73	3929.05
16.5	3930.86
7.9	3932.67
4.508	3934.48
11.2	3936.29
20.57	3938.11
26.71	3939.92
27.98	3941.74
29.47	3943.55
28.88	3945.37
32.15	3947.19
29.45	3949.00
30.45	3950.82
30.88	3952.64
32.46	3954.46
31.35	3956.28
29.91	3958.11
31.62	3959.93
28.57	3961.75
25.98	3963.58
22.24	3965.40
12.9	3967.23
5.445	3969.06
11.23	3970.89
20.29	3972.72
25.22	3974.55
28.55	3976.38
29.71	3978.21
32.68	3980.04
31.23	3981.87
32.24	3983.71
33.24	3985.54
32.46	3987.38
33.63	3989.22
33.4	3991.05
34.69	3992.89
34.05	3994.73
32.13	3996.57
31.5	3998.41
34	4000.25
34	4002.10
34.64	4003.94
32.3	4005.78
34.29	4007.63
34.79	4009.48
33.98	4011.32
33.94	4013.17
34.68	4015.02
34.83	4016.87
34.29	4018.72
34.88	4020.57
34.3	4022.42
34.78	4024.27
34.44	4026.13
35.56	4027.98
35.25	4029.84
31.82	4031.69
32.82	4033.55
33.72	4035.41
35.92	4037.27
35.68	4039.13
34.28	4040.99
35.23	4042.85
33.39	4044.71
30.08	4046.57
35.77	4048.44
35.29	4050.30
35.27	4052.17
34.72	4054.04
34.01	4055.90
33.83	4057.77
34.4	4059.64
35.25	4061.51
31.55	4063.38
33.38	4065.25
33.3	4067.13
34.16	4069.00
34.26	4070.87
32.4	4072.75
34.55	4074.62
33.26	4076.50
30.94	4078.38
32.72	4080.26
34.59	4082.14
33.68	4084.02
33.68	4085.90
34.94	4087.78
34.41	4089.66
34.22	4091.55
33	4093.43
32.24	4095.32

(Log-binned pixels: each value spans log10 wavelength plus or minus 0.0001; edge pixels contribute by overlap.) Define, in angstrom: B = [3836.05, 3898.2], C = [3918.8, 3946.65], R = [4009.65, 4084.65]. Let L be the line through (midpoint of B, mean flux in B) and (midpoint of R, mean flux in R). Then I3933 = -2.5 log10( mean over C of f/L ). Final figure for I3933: 0.303 mag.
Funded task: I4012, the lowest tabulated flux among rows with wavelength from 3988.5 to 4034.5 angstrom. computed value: 31.5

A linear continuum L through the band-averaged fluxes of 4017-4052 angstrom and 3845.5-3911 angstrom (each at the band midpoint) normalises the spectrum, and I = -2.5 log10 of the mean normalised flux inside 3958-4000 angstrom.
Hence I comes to 0.189 mag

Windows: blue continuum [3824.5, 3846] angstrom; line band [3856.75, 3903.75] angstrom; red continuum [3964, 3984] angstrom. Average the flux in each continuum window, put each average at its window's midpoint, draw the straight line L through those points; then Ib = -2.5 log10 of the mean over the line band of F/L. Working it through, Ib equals -0.24 mag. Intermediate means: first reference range 24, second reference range 22.7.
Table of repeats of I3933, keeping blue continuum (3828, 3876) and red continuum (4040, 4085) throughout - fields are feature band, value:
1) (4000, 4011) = -0.05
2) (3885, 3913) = 0.07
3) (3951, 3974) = 0.30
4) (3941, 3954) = 0.04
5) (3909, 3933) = 0.07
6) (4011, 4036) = -0.05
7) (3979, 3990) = -0.02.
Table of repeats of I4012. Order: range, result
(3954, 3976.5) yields 5.445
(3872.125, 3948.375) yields 4.508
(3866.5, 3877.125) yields 29.61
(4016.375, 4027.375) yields 34.29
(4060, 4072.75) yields 31.55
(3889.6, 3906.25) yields 22.29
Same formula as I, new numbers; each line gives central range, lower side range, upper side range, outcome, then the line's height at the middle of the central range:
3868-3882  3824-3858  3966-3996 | -0.157 mag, 27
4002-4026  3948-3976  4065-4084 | -0.195 mag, 28.7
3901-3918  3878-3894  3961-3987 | -0.225 mag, 25.5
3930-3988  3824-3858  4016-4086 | 0.243 mag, 31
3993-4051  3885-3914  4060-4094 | -0.072 mag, 31.9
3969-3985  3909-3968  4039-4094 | 0.143 mag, 28.8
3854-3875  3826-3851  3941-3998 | -0.219 mag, 26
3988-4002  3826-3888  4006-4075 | -0.018 mag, 32.8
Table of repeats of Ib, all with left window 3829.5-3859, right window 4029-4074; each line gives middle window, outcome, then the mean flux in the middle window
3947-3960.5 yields -0.01 mag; 31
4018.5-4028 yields -0.05 mag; 34.7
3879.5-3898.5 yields 0.08 mag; 26.6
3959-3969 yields 0.34 mag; 22.7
